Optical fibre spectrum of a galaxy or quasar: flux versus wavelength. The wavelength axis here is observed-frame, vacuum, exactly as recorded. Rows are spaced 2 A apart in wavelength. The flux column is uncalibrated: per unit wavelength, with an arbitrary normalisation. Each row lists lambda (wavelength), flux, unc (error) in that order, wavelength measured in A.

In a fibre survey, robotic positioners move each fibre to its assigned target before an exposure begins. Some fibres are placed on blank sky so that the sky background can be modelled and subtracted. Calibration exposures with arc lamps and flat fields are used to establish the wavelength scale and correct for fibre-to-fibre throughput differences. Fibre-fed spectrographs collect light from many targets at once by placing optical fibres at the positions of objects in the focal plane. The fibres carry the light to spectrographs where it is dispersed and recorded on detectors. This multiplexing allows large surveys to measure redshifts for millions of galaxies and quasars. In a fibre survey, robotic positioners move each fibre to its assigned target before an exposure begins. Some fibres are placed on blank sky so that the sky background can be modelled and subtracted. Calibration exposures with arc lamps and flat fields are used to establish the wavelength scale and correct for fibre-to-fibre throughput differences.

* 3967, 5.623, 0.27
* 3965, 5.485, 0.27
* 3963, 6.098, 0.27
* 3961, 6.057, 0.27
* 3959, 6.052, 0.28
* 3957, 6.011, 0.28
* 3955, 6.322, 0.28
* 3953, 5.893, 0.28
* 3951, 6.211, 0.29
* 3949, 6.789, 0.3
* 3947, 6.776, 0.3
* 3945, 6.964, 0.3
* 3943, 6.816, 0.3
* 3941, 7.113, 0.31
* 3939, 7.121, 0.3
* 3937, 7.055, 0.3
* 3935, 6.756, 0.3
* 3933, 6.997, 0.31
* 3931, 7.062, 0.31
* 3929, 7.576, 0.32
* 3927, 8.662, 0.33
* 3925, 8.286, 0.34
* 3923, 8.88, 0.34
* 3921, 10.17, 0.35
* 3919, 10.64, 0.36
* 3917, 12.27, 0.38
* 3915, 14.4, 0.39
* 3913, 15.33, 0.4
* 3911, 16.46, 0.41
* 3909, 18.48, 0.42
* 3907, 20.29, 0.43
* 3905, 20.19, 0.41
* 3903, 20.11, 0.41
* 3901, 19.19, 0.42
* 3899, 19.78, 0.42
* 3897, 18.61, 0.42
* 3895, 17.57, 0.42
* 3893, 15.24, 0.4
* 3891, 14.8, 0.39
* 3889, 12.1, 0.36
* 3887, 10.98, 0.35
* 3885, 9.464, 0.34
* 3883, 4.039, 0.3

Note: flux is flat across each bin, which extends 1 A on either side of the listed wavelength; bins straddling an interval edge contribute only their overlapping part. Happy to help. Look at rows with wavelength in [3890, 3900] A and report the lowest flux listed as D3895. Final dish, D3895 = 14.8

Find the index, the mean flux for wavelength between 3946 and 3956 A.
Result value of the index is 6.4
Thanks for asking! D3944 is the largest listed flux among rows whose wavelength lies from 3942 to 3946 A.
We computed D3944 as 6.964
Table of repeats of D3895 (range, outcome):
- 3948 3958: 5.893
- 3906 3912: 16.46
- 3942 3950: 6.776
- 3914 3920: 10.64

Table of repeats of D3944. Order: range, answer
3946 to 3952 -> 6.789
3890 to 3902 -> 19.78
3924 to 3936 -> 8.662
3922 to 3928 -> 8.88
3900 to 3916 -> 20.29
